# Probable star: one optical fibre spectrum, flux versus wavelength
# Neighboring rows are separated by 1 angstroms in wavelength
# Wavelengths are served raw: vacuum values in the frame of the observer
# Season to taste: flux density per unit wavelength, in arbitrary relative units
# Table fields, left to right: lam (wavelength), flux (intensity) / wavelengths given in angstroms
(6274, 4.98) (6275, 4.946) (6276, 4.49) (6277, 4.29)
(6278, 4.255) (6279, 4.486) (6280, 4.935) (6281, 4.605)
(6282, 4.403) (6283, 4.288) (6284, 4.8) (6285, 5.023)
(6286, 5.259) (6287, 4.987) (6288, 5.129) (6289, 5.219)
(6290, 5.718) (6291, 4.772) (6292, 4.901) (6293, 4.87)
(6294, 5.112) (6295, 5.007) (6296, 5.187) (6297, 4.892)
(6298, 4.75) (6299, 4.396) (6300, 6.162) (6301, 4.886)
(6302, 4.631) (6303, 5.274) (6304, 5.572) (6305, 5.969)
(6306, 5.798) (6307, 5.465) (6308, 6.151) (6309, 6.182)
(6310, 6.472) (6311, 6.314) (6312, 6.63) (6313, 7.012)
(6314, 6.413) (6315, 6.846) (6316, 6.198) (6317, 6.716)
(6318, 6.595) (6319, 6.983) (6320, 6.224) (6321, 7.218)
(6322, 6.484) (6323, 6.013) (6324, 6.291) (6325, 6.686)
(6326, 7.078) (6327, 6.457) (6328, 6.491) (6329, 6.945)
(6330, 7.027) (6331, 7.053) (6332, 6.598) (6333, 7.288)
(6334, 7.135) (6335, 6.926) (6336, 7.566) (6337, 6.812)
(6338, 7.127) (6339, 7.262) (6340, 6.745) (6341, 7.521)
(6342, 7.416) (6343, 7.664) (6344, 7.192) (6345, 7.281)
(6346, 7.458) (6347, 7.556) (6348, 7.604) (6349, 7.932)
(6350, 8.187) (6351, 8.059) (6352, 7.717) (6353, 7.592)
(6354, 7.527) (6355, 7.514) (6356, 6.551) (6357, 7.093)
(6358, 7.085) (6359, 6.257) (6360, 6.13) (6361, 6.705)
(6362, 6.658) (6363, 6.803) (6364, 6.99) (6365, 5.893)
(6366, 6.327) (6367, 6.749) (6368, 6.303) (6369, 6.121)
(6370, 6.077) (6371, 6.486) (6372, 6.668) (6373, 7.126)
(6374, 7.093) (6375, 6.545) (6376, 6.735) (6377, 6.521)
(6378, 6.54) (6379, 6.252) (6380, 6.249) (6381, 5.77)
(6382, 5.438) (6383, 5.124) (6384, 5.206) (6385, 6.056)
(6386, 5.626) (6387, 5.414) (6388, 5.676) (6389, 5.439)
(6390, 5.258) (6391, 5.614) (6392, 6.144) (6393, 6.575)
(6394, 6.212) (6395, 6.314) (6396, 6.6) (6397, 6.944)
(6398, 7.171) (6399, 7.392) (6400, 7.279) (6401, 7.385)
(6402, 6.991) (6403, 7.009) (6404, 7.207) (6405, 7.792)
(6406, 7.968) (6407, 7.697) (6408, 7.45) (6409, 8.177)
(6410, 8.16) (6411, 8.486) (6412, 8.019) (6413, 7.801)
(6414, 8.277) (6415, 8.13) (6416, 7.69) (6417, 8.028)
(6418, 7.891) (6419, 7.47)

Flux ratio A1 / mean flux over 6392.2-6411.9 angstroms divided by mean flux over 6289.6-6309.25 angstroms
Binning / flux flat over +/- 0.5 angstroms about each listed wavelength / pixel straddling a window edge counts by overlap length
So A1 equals 1.39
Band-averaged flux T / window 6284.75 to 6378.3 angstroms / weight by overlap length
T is 6.46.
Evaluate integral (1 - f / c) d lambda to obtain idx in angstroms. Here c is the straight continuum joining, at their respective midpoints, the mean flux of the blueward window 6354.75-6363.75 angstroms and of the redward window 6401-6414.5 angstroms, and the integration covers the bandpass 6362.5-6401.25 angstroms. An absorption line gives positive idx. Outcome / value 4.9 angstroms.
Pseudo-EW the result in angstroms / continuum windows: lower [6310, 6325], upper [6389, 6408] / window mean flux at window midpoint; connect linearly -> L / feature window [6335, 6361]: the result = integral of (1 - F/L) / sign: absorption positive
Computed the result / -2.4 angstroms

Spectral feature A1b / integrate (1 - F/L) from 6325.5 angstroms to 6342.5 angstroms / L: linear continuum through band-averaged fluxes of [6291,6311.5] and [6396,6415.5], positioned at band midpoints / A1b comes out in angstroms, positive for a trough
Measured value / -2.6 angstroms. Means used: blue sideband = 5.38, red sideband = 7.62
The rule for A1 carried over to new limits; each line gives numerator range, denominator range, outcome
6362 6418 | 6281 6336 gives 1.14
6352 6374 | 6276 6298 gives 1.39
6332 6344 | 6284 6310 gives 1.37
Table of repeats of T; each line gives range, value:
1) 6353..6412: 6.65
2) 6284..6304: 5.07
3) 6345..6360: 7.39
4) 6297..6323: 6.03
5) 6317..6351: 7.06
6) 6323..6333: 6.73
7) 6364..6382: 6.43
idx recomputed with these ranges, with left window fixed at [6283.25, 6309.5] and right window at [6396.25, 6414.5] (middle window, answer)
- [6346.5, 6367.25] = -1.78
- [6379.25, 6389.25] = 2.13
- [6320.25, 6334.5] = -2.06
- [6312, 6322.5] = -1.82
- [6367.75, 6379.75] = 0.66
